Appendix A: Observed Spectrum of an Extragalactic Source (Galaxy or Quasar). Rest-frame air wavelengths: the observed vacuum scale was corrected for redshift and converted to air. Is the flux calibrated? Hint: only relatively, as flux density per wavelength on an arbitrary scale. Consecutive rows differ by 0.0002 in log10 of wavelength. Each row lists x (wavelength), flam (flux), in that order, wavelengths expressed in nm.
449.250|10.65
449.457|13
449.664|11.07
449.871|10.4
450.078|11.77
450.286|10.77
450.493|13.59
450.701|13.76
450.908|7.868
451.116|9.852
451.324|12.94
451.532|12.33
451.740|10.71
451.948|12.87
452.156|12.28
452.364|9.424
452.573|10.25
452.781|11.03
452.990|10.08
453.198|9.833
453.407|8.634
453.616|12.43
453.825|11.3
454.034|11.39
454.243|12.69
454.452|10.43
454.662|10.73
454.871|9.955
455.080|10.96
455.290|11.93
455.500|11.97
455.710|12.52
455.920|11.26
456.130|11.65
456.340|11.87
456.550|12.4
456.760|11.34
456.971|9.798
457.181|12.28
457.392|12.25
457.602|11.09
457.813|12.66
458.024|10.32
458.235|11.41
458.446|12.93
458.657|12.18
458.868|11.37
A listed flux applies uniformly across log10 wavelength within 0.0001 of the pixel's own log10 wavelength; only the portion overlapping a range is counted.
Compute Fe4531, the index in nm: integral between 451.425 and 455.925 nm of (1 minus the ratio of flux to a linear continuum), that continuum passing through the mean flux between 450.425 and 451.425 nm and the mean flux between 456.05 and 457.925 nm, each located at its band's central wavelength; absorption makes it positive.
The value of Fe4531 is 0.18 nm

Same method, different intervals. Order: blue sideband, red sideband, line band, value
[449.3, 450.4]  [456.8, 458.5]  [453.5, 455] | 0.03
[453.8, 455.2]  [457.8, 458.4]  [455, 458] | -0.11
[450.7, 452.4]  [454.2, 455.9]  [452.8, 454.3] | 0.06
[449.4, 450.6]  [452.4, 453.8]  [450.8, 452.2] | -0.02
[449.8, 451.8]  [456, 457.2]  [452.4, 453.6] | 0.14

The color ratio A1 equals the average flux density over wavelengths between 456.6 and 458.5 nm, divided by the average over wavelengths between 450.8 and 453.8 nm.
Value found 1.1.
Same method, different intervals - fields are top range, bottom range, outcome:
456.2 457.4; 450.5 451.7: 1.01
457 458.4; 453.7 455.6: 1.03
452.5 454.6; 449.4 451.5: 0.94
